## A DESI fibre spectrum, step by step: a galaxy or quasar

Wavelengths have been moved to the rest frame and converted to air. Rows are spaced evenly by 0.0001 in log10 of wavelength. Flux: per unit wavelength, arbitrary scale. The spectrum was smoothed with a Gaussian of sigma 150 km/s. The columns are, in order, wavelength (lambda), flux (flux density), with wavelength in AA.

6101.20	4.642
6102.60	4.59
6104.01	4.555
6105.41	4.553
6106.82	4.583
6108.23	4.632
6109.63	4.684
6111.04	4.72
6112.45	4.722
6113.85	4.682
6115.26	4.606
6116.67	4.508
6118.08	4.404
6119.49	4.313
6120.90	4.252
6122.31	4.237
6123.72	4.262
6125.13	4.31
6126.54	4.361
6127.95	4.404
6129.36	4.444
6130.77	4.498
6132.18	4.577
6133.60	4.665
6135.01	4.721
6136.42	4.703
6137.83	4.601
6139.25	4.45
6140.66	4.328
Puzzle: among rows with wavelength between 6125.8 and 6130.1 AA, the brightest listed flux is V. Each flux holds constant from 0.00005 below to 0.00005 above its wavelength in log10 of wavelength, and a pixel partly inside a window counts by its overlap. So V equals 4.444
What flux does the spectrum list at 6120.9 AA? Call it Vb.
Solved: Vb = 4.252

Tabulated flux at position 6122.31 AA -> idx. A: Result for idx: 4.237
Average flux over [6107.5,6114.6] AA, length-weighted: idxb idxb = 4.69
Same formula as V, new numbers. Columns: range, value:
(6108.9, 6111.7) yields 4.72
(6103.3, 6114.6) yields 4.722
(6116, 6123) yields 4.508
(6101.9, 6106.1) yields 4.59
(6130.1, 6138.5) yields 4.721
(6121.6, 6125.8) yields 4.31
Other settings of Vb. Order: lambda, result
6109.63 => 4.684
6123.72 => 4.262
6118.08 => 4.404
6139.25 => 4.45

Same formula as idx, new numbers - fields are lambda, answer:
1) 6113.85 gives 4.682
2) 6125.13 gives 4.31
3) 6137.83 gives 4.601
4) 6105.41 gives 4.553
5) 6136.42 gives 4.703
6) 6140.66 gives 4.328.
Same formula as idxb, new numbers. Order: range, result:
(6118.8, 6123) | 4.27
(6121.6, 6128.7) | 4.32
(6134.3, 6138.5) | 4.68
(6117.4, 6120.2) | 4.36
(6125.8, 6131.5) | 4.43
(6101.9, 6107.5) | 4.57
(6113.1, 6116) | 4.65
